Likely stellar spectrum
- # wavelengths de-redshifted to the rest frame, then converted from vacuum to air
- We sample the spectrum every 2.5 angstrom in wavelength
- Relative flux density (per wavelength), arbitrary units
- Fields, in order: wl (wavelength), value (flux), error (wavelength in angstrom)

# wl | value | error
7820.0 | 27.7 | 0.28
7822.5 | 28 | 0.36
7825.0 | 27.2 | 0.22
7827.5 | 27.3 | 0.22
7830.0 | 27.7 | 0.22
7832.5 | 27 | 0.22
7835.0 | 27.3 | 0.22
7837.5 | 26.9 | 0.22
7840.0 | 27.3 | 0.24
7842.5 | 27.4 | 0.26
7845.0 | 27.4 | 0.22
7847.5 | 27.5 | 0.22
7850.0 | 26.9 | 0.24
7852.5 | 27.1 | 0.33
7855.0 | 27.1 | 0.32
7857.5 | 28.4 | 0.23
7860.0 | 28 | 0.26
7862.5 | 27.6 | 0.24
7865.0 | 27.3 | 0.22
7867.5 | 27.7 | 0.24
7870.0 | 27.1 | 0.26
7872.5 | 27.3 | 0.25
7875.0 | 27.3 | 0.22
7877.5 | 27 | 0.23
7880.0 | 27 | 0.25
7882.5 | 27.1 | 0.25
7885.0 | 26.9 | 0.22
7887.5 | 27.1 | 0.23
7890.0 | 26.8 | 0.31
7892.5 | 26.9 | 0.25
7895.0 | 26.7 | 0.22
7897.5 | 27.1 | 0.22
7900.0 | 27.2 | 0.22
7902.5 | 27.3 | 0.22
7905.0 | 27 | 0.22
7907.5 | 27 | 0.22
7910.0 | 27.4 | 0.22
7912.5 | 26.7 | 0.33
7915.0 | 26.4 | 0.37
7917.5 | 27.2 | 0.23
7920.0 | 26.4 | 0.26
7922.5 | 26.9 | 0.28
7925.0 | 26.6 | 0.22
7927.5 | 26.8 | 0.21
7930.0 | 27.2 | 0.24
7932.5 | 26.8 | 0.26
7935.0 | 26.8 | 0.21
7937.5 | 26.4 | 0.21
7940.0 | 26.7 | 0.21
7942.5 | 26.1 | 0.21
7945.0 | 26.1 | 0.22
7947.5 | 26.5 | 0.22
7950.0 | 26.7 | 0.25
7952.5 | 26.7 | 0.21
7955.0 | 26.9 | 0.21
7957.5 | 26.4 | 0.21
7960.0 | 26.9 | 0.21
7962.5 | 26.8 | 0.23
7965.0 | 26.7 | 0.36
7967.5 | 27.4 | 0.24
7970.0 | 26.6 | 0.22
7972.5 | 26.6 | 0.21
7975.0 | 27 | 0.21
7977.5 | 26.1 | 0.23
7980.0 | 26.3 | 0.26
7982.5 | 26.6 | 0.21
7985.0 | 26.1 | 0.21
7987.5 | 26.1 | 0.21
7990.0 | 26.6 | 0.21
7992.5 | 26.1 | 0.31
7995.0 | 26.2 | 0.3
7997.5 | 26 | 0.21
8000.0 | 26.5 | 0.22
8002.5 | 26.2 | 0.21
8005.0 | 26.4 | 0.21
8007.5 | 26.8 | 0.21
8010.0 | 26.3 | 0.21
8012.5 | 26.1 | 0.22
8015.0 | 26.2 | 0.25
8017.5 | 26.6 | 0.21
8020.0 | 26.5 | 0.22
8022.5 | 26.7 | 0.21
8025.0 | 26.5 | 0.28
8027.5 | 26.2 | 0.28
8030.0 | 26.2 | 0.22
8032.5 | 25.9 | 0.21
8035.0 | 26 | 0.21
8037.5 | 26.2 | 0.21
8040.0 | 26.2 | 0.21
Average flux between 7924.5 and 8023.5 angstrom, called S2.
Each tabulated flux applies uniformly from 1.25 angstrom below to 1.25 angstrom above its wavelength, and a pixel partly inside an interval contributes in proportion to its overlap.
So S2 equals 26.5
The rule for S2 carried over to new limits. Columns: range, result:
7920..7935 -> 26.8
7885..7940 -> 26.9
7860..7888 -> 27.3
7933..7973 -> 26.6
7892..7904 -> 27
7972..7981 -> 26.5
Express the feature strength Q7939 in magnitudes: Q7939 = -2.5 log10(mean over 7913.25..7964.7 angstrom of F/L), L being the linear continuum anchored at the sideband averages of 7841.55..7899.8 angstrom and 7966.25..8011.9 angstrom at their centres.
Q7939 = 0.00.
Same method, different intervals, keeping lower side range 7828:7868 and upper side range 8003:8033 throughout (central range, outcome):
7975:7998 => 0.01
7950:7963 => 0.00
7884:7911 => 0.00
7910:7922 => 0.01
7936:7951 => 0.02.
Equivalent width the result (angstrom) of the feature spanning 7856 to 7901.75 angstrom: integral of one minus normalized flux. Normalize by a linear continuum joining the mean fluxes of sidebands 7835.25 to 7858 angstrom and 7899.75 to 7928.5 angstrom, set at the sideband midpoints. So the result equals -0.2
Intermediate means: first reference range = 27.3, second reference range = 26.9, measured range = 27.2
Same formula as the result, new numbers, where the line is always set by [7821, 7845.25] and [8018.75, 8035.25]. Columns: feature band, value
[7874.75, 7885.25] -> 0.0 angstrom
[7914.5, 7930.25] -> 0.1 angstrom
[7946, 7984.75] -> 0.0 angstrom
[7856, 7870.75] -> -0.3 angstrom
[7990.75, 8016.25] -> 0.1 angstrom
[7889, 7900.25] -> 0.0 angstrom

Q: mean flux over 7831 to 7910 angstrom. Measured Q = 27.2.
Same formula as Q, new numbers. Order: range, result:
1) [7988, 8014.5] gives 26.3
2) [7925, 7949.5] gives 26.6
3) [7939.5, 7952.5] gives 26.4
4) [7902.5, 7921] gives 26.9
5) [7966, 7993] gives 26.5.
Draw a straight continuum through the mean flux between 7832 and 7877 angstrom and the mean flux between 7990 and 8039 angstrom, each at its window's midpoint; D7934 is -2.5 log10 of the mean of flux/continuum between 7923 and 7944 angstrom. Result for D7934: 0.01 mag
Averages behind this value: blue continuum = 27.4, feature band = 26.7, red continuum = 26.3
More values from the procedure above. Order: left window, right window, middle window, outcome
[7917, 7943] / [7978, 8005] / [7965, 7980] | -0.012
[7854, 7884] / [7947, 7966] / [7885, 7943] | 0.008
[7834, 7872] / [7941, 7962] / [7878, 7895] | 0.006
